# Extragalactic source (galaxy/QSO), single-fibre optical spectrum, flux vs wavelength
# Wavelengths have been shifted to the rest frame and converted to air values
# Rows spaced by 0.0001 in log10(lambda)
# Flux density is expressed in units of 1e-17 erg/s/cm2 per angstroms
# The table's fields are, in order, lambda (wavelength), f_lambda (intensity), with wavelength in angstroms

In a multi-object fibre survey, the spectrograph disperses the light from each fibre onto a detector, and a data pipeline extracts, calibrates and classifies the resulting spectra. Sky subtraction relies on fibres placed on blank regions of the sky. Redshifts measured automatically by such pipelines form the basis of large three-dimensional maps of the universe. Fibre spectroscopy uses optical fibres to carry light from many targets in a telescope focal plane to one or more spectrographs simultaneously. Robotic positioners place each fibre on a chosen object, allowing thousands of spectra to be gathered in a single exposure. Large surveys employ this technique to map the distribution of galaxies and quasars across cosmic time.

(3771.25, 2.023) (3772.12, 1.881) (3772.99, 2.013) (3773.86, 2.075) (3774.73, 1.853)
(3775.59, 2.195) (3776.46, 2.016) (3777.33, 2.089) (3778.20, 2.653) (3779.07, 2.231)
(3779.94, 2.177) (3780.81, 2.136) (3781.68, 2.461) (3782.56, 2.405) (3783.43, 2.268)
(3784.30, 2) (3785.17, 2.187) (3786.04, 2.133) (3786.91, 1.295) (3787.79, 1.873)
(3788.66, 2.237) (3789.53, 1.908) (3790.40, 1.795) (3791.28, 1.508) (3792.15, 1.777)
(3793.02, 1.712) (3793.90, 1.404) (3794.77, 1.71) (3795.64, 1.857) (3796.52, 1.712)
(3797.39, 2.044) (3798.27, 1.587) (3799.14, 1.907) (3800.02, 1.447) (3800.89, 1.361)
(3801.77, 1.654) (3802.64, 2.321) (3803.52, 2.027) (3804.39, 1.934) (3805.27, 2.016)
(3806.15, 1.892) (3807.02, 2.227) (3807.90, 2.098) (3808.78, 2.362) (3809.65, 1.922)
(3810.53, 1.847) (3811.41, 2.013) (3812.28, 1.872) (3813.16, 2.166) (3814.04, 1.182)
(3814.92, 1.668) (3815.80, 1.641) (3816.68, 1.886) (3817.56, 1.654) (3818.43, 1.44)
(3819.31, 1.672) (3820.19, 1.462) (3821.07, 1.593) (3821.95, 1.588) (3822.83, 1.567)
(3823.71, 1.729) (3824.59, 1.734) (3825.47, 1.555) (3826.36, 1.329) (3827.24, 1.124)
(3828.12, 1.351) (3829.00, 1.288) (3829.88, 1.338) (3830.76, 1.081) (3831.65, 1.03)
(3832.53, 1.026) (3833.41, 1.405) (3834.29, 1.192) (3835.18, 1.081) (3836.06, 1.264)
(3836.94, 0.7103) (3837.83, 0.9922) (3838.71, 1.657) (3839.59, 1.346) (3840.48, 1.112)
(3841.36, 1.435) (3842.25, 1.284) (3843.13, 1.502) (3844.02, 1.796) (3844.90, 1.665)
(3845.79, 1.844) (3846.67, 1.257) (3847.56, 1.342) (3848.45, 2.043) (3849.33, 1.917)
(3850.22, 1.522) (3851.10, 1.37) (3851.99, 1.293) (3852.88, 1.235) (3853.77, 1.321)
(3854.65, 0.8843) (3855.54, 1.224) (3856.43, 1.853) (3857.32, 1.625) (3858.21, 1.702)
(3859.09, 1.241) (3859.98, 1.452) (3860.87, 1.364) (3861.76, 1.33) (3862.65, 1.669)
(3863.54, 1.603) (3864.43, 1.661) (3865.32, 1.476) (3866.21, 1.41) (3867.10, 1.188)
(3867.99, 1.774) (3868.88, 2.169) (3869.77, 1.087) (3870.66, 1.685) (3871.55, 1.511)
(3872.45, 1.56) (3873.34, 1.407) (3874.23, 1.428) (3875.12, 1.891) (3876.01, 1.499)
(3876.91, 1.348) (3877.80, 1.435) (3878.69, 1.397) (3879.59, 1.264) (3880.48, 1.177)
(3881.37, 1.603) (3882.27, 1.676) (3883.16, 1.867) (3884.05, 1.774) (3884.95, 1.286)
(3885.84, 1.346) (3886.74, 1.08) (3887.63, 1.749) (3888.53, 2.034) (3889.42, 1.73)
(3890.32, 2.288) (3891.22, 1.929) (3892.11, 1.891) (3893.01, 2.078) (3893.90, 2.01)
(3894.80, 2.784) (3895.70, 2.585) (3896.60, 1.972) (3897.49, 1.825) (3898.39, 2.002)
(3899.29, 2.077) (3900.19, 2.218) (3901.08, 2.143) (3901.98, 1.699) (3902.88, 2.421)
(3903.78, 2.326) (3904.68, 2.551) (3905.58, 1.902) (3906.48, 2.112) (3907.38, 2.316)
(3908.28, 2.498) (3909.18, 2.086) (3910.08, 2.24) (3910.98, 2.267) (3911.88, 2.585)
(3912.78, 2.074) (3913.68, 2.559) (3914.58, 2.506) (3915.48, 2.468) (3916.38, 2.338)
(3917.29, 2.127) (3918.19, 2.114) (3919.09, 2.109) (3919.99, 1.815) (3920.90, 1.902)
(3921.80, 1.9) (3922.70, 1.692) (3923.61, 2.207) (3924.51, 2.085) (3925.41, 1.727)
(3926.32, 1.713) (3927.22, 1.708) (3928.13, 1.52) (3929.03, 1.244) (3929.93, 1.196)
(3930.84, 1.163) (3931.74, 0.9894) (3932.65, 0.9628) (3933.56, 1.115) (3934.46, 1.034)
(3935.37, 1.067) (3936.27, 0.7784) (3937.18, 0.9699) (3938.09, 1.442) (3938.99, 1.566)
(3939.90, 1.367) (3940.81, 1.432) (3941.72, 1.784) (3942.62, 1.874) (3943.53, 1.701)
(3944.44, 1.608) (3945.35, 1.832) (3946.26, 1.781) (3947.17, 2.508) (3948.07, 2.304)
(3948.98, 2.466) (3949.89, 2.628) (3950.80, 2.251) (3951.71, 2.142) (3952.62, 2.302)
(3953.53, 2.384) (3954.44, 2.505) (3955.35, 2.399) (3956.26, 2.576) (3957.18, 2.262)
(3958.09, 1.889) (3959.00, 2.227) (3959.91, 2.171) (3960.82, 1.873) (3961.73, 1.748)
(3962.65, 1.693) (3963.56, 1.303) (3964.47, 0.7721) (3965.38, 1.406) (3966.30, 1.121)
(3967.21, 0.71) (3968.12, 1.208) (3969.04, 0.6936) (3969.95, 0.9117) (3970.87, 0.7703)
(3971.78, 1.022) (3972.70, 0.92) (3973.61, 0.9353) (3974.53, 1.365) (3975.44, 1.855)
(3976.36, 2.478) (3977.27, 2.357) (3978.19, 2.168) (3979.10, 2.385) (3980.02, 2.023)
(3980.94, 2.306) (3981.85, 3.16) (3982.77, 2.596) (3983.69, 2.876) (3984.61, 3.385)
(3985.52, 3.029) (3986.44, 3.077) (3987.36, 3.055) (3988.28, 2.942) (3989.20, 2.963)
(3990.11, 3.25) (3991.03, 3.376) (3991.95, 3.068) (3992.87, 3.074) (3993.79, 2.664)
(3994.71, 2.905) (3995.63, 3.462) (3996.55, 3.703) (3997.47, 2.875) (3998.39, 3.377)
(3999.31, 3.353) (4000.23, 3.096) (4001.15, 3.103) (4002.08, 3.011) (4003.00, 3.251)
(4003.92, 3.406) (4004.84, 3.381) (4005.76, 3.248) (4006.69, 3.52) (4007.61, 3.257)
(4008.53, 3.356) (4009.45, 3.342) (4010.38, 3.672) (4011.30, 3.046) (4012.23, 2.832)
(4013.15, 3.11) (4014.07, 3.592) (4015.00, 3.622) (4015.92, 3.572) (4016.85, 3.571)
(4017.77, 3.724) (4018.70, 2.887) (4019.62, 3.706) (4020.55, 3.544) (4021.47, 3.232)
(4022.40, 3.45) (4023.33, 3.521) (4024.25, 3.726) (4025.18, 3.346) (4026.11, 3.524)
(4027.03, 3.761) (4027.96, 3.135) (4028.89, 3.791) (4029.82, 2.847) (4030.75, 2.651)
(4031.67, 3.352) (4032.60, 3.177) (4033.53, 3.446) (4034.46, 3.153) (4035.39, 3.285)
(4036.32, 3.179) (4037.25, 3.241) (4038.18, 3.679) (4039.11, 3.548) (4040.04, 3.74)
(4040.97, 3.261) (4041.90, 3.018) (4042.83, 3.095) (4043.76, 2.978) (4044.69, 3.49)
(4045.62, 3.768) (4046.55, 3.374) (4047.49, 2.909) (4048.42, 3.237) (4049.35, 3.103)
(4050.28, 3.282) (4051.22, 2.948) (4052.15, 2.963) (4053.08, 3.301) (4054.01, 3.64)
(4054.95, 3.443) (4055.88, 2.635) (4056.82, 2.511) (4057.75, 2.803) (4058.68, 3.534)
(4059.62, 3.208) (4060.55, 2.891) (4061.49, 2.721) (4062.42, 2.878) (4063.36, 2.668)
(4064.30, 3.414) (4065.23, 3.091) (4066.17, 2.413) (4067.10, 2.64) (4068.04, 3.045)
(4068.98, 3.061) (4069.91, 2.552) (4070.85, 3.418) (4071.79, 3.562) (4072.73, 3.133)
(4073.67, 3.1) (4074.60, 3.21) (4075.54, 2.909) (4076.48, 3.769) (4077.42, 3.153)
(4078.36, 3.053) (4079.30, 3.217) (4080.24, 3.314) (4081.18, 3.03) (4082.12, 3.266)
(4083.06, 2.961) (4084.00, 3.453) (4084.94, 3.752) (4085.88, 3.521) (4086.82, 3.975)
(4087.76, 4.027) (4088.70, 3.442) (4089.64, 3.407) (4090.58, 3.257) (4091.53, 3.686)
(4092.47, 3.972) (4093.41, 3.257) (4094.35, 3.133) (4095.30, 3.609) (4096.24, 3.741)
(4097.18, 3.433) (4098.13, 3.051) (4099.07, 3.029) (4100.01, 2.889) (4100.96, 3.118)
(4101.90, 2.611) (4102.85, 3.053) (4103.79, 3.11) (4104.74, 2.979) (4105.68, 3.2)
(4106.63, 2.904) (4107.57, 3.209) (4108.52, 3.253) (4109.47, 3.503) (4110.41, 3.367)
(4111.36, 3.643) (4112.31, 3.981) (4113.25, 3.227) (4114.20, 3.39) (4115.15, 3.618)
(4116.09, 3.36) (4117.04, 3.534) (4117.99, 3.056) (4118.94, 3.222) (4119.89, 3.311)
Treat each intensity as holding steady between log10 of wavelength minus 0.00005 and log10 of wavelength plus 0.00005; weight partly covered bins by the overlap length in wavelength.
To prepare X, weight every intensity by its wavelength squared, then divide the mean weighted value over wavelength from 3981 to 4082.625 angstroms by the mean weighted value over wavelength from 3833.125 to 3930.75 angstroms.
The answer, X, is 2.00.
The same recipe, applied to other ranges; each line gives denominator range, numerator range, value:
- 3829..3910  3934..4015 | 1.51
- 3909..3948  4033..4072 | 1.91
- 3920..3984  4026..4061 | 1.96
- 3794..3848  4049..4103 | 2.30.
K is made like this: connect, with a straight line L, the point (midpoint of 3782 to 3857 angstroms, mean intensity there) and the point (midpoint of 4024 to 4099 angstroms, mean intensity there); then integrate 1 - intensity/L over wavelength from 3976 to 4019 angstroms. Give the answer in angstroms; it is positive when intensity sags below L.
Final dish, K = -4.2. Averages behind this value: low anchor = 1.62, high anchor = 3.25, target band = 3.1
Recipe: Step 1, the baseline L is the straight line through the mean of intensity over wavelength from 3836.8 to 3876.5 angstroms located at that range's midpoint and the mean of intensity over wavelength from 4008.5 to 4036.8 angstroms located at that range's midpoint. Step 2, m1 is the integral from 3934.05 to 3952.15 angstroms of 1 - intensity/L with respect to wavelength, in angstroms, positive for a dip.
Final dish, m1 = 5.5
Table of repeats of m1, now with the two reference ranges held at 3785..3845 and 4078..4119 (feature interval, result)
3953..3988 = 8.53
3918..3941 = 8.18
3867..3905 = 5.00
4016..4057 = -4.82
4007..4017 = -1.92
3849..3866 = 3.83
